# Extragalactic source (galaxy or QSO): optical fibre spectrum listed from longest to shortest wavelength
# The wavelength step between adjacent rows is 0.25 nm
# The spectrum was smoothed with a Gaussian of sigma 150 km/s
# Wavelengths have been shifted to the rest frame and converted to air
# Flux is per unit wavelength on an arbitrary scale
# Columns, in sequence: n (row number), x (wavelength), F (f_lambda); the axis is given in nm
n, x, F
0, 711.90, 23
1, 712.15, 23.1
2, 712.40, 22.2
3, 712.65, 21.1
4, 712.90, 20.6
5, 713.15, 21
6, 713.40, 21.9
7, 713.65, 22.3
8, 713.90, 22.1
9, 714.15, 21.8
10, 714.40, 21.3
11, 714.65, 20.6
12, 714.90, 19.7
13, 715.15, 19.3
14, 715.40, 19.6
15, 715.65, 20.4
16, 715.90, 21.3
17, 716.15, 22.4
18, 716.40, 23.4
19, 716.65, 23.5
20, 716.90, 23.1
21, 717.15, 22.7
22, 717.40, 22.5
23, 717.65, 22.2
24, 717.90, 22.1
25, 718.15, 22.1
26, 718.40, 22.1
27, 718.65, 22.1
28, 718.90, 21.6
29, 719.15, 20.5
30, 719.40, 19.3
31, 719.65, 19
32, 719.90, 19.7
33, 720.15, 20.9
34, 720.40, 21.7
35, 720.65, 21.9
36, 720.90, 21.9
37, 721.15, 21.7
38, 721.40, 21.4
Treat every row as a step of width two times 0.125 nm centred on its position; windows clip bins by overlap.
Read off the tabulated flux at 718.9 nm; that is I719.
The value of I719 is 21.6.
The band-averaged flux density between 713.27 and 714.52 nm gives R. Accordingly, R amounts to 21.9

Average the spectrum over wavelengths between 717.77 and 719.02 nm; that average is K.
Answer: 22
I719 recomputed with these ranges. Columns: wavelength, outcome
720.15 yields 20.9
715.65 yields 20.4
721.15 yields 21.7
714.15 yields 21.8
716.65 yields 23.5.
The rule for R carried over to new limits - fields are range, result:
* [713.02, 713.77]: 21.7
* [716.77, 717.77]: 22.6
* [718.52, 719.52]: 20.9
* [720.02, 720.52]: 21.3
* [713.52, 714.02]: 22.2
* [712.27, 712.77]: 21.7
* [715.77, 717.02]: 22.7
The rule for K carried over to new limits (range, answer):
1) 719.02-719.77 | 19.6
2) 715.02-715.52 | 19.5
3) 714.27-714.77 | 21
